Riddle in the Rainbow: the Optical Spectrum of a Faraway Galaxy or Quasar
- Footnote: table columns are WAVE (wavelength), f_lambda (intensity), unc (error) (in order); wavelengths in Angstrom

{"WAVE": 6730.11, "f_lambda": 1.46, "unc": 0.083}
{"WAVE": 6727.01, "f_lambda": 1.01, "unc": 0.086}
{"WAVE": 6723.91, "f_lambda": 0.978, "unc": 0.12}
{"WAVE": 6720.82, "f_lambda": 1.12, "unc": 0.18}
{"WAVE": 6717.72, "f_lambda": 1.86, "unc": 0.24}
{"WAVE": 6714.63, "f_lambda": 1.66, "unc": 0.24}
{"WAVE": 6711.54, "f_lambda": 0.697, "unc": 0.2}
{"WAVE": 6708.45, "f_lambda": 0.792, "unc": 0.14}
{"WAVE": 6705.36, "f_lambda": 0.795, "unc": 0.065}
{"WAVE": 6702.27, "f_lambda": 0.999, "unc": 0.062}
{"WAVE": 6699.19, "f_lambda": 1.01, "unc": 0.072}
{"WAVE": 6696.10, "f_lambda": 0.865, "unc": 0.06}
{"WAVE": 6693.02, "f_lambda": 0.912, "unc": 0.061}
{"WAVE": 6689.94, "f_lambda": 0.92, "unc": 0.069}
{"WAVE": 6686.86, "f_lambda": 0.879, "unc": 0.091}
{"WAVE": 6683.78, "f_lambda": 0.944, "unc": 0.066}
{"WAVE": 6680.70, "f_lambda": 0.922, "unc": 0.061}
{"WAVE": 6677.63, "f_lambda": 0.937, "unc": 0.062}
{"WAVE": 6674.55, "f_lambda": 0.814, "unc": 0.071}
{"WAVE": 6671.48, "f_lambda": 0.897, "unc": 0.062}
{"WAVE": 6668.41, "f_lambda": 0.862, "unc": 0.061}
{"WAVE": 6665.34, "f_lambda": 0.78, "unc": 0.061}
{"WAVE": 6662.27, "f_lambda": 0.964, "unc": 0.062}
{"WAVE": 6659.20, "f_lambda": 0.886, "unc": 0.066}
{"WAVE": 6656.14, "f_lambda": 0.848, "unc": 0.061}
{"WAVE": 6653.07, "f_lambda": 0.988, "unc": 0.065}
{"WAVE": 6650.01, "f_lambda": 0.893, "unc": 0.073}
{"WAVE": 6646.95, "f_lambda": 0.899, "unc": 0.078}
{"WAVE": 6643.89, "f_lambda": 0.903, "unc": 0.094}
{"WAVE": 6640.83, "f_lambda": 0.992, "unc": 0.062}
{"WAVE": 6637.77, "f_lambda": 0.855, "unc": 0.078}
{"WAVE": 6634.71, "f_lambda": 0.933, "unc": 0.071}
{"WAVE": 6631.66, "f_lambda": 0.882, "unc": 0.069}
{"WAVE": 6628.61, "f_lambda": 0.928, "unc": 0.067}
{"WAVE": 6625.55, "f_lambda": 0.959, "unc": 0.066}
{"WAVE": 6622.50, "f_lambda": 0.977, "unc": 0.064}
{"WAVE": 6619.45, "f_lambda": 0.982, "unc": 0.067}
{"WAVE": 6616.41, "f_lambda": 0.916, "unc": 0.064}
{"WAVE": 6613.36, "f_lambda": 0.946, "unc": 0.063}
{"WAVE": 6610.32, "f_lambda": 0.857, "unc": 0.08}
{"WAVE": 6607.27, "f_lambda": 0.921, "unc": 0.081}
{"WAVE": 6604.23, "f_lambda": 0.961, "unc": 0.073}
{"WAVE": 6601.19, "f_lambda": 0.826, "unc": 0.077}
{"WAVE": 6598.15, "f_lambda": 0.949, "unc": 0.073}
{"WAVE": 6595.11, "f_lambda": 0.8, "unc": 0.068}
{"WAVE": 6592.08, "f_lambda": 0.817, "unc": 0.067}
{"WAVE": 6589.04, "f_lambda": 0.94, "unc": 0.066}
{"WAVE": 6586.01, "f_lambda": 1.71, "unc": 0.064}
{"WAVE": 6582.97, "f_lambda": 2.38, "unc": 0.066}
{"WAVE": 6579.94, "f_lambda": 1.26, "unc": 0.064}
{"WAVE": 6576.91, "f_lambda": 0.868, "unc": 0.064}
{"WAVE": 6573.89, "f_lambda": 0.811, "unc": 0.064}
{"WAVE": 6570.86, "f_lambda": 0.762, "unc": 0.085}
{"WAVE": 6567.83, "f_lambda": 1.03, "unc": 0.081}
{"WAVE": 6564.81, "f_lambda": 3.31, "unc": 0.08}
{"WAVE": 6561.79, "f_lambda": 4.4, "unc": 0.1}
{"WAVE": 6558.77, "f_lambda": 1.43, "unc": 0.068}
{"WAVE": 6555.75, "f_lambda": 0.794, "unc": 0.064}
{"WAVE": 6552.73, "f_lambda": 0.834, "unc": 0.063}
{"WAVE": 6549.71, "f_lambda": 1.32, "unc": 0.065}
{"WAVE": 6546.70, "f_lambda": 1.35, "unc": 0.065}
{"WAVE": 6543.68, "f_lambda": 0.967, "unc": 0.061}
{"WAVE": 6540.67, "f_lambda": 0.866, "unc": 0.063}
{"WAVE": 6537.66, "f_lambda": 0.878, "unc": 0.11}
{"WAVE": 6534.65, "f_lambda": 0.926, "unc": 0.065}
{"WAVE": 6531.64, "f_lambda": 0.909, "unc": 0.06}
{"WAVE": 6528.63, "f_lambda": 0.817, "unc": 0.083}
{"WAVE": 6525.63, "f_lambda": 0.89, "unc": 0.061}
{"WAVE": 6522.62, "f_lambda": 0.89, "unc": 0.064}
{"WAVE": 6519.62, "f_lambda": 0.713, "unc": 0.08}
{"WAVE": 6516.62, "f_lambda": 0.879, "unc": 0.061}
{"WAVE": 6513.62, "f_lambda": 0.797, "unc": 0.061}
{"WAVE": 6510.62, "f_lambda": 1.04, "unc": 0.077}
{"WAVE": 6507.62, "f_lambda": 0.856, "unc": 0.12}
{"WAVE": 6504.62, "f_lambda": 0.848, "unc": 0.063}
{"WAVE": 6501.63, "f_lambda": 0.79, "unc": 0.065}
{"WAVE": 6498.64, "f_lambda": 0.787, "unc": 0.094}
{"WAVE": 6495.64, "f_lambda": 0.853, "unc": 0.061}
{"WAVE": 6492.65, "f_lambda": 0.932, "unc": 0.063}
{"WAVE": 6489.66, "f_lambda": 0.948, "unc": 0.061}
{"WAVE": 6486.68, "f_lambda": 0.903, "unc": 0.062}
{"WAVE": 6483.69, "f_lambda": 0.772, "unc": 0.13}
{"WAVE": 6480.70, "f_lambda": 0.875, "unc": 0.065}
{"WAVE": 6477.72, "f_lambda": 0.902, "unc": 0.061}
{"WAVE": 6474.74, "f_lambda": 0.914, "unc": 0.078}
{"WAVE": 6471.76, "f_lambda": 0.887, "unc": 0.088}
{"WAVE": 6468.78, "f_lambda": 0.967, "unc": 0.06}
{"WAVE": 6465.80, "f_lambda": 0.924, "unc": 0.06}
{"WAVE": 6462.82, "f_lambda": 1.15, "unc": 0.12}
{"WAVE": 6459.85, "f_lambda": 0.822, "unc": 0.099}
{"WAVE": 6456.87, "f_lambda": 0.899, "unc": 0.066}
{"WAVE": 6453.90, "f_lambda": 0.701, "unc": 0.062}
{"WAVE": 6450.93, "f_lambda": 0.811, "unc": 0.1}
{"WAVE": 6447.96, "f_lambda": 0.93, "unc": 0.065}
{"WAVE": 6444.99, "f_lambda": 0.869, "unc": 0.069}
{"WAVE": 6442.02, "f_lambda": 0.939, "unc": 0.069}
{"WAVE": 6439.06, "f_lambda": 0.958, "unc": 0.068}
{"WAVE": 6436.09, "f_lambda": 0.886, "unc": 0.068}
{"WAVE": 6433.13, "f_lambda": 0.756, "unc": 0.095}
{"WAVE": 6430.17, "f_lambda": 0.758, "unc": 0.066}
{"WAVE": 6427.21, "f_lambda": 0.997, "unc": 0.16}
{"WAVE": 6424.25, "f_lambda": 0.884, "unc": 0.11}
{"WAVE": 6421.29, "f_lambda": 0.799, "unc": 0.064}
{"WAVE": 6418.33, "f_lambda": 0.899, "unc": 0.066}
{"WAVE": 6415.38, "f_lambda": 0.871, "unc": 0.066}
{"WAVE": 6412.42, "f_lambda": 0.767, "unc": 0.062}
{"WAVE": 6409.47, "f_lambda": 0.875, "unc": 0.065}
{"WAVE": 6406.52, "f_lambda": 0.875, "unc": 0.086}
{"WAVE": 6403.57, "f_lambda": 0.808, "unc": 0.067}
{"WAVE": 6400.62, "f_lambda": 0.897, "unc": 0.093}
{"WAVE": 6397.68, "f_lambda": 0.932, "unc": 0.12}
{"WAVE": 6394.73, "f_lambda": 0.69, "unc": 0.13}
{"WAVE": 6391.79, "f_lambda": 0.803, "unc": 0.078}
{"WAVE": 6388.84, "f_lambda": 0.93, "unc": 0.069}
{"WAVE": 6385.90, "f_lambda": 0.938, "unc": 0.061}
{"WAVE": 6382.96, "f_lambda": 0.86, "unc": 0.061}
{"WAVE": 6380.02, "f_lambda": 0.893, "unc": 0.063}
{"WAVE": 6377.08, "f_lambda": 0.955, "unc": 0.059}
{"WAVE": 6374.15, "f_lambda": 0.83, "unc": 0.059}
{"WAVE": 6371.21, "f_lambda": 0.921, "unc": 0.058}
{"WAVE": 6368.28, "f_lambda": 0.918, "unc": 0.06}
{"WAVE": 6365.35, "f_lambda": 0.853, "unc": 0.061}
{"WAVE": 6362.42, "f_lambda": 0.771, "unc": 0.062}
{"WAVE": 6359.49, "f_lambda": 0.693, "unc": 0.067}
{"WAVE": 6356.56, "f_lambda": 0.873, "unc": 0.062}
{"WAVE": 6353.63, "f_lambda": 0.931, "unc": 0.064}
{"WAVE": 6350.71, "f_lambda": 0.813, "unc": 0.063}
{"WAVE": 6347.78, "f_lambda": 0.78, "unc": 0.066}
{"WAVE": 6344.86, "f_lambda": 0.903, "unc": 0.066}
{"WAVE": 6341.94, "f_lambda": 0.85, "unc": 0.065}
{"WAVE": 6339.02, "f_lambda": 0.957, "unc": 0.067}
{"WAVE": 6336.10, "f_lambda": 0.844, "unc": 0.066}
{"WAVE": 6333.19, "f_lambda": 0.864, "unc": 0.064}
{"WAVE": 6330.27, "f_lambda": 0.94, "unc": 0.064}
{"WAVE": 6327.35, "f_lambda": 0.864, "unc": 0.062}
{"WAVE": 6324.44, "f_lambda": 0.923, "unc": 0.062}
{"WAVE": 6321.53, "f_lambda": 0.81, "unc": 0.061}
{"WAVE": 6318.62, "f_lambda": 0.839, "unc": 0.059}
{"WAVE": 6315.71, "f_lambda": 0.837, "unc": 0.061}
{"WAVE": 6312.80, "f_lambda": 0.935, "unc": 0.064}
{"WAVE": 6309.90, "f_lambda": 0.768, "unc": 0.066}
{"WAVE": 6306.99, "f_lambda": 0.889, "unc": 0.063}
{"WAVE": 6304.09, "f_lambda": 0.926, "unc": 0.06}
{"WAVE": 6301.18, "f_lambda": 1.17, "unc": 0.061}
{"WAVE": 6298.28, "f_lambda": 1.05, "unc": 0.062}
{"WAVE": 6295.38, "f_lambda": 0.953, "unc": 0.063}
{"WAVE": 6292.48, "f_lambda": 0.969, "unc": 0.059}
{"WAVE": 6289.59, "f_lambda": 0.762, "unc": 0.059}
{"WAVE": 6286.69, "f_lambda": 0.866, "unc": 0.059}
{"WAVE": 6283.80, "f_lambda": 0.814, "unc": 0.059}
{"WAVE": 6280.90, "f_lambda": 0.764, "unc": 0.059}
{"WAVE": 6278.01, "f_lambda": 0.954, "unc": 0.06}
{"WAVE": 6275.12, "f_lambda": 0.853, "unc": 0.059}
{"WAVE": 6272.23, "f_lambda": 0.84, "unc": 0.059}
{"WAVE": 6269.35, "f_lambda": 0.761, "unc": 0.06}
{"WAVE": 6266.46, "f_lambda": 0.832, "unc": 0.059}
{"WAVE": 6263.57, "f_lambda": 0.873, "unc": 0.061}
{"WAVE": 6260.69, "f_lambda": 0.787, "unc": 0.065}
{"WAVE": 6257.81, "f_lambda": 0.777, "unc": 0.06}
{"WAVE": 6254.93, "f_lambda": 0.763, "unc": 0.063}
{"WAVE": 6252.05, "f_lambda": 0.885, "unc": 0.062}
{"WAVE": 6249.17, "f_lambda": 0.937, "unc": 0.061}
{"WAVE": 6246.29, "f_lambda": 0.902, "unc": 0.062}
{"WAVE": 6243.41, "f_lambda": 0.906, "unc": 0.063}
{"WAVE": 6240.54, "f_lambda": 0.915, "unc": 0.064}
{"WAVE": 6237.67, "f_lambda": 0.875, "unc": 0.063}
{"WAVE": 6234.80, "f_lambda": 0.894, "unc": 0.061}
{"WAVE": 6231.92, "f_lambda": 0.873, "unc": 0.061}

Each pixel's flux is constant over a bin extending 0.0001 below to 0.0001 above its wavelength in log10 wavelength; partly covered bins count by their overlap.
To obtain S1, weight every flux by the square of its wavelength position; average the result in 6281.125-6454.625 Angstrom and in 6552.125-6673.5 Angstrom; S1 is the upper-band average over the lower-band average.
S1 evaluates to 1.4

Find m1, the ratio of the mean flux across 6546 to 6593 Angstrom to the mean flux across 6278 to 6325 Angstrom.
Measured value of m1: 1.69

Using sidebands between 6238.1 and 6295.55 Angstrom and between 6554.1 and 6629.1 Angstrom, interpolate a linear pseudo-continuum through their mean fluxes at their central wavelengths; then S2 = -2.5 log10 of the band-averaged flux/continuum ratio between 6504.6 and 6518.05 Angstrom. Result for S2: 0.29 mag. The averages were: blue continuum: 0.854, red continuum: 1.26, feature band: 0.888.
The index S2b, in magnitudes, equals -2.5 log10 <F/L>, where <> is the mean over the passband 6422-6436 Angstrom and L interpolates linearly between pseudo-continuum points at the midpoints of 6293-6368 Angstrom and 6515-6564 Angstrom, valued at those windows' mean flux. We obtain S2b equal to 0.22 mag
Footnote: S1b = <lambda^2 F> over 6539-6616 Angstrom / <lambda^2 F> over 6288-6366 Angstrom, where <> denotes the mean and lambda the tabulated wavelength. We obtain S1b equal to 1.57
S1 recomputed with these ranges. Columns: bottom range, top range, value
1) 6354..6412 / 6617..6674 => 1.15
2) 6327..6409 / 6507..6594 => 1.50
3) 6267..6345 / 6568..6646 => 1.25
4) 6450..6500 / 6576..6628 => 1.25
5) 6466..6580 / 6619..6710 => 0.88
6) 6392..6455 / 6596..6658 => 1.15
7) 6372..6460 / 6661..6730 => 1.26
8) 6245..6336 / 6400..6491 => 1.06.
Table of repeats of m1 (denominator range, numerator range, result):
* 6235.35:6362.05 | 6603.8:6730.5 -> 1.11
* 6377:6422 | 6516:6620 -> 1.36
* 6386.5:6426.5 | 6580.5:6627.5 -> 1.25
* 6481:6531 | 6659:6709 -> 1.04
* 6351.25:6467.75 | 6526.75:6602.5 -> 1.47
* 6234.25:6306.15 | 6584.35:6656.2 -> 1.08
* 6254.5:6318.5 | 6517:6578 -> 1.42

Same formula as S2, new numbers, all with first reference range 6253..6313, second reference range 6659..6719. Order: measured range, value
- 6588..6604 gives 0.09 mag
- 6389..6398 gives 0.11 mag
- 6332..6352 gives 0.03 mag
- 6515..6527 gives 0.11 mag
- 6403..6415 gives 0.08 mag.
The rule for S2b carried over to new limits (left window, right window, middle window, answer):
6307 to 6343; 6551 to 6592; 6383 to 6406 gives 0.231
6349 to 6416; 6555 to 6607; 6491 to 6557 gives 0.351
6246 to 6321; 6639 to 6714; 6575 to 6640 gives -0.151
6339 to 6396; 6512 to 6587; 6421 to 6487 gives 0.188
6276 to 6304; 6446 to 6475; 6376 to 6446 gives 0.047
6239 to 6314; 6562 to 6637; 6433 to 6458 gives 0.187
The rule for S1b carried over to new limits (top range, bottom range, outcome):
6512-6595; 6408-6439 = 1.51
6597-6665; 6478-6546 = 1.09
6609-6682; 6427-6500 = 1.09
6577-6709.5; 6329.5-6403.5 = 1.21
